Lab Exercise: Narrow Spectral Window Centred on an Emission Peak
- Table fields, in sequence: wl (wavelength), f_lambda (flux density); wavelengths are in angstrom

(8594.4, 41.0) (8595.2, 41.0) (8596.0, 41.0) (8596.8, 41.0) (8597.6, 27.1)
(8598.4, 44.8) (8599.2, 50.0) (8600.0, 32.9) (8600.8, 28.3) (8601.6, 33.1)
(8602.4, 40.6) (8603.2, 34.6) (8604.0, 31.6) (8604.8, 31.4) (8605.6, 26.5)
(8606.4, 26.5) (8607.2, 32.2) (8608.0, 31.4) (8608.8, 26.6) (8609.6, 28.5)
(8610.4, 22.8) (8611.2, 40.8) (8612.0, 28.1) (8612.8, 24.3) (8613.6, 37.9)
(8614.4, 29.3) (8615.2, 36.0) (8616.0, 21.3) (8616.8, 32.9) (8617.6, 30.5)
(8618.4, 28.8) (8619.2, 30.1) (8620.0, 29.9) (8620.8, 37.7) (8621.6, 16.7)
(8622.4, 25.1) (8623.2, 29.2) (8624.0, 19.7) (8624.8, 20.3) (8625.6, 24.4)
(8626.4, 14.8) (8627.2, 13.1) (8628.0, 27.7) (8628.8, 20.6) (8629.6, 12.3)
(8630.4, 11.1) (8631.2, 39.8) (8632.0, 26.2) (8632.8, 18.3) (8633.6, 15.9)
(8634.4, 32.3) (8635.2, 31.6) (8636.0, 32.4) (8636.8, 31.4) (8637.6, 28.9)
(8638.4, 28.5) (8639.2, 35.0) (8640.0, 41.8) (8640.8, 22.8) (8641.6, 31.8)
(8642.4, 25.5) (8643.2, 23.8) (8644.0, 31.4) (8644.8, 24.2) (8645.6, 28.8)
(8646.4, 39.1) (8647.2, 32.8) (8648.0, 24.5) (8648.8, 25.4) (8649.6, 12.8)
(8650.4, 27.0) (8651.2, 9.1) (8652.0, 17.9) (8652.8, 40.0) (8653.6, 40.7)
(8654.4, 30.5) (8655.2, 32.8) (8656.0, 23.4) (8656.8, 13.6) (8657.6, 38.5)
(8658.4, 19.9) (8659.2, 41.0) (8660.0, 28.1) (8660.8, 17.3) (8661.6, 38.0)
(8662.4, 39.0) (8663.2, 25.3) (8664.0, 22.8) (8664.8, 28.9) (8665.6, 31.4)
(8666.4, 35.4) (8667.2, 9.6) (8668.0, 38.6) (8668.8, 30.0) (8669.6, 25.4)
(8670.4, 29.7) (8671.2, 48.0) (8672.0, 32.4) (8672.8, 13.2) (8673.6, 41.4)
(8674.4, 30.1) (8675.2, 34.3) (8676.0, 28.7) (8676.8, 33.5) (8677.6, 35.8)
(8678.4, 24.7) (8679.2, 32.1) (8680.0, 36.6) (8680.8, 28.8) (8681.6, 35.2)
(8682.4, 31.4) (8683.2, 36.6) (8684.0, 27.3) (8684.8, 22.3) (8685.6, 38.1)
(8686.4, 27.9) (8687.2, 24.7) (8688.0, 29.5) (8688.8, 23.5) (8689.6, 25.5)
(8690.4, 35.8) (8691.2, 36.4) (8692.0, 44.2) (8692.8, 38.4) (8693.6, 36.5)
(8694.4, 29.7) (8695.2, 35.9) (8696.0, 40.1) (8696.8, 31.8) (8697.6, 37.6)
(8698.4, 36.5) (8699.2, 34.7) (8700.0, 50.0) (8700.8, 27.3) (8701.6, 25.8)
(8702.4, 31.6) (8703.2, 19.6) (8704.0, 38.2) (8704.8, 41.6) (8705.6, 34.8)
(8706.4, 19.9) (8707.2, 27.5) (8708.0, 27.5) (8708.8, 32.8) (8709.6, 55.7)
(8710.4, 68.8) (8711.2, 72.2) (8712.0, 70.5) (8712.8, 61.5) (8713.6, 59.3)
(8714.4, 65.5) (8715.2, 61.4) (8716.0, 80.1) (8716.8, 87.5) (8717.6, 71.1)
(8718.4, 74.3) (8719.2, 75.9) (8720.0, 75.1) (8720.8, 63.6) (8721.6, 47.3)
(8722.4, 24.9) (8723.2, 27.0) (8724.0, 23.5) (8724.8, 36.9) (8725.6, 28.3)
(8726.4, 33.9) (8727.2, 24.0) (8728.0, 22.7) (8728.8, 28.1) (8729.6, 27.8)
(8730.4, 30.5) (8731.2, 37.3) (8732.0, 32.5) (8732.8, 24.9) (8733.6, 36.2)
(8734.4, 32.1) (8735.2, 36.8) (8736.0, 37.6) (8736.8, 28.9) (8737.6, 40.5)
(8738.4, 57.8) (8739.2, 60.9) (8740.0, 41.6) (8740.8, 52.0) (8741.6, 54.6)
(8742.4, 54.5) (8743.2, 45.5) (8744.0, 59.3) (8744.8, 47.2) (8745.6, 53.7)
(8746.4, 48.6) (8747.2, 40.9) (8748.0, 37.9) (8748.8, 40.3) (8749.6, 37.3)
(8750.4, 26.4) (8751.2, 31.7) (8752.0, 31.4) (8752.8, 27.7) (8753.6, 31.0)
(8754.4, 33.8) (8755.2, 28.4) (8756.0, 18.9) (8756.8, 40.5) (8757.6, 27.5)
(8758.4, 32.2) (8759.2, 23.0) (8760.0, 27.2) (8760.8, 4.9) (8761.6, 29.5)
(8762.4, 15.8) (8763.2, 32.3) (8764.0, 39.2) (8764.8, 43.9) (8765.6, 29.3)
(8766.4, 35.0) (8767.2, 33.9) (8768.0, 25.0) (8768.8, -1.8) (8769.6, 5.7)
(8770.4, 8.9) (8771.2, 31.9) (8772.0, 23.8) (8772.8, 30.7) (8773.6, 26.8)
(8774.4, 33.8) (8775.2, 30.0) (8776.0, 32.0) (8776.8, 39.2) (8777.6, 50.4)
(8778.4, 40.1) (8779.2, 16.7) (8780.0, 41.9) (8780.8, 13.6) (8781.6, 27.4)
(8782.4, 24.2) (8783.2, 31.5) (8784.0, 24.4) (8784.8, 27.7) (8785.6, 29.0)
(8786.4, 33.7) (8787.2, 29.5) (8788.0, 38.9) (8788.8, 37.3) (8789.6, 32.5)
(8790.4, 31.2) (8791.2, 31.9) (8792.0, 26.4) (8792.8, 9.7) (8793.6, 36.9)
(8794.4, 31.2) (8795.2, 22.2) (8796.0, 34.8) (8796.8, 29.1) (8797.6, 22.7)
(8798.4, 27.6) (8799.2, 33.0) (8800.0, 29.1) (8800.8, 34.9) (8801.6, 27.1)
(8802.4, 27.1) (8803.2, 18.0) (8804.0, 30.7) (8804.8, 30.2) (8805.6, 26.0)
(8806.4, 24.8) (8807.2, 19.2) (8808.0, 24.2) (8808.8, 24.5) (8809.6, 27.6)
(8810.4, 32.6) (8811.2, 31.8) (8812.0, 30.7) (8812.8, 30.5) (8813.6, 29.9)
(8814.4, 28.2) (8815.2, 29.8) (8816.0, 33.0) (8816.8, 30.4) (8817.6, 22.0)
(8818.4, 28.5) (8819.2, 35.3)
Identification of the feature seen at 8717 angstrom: H-alpha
